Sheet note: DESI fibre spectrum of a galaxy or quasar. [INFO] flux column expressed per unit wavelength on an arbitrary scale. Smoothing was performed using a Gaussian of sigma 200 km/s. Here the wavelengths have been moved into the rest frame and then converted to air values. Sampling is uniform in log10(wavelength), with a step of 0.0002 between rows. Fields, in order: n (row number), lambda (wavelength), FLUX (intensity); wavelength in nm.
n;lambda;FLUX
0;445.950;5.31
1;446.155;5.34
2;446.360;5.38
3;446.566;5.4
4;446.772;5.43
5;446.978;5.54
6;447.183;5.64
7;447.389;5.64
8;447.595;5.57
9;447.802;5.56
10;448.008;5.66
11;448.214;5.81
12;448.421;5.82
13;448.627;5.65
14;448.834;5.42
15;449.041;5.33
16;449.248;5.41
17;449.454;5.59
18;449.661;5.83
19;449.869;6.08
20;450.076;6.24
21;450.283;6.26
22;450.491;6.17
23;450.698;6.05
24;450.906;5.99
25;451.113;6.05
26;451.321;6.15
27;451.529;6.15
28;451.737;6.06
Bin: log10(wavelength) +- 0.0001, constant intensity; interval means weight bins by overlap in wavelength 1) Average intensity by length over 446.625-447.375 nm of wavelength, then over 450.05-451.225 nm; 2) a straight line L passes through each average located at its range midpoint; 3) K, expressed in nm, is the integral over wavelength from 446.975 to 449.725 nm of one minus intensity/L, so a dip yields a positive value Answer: 0.07 nm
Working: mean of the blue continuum 5.54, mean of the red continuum 6.12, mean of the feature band 5.61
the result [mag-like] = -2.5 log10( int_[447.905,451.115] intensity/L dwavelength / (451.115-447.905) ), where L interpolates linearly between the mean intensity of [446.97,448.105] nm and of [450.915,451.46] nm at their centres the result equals 0.007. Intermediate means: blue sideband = 5.61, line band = 5.83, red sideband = 6.09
